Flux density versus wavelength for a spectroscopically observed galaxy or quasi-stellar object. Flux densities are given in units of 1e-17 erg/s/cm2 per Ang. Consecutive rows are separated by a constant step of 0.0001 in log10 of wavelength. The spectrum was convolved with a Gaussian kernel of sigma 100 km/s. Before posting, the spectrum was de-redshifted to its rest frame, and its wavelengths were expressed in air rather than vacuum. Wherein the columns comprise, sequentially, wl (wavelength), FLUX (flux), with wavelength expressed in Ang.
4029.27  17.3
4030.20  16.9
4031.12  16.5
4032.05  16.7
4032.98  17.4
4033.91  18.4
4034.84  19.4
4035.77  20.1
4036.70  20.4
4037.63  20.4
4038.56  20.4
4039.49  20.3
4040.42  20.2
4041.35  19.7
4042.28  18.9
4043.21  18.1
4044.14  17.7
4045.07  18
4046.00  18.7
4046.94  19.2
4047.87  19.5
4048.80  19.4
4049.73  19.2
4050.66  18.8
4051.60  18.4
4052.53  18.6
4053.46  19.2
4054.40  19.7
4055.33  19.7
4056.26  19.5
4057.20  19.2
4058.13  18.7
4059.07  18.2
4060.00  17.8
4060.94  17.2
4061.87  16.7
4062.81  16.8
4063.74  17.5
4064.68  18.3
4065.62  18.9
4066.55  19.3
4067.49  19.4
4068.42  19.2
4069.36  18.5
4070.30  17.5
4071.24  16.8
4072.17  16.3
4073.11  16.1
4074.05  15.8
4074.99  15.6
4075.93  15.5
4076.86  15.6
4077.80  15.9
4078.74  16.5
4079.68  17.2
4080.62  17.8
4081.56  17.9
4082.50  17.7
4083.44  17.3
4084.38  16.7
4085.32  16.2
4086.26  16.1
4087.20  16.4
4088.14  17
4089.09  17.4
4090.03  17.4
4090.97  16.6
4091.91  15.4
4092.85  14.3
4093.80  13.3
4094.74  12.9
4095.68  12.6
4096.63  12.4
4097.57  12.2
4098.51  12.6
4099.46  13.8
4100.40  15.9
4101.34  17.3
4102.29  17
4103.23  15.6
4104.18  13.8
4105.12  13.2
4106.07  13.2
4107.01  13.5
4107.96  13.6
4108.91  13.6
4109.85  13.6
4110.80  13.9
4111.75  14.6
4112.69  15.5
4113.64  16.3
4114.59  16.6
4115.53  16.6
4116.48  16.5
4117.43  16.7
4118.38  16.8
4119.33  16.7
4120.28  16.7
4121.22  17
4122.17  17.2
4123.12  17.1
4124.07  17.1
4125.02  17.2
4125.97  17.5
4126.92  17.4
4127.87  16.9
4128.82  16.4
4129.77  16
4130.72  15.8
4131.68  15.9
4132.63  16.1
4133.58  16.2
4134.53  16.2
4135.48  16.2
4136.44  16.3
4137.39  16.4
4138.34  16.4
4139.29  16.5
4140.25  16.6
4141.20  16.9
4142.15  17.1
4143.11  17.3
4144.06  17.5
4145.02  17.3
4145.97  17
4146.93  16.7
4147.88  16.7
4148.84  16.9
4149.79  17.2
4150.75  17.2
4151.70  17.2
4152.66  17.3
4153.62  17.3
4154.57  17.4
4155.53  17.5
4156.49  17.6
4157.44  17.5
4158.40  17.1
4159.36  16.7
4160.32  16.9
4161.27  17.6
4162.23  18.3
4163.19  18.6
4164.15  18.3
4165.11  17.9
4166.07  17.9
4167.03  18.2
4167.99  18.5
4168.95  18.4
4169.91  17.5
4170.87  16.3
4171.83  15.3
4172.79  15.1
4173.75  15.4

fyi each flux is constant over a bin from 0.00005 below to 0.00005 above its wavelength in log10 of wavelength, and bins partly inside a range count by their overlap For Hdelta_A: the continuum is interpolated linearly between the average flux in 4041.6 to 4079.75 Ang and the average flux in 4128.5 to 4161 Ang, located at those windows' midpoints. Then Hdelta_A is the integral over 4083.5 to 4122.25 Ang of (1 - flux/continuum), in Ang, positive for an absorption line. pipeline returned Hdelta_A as 4.8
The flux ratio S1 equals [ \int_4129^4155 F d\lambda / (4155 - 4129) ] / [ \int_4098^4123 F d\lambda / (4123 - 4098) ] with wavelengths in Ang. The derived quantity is 1.09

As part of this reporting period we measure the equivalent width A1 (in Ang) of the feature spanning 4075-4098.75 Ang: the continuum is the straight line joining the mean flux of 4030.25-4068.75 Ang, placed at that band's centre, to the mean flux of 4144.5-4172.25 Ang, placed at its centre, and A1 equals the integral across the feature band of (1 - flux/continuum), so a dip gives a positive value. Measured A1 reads 3.4 Ang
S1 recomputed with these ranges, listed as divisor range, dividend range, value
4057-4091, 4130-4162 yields 0.98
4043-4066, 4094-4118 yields 0.79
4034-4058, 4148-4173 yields 0.90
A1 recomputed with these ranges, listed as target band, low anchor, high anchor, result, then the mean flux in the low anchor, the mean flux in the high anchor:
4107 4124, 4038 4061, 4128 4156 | 1.6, 19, 16.7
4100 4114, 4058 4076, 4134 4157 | 2.1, 17.5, 16.9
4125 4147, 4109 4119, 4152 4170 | -0.1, 15.6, 17.7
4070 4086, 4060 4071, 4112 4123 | 1.0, 18.1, 16.6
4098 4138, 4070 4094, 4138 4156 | 2.4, 16.4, 17.1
